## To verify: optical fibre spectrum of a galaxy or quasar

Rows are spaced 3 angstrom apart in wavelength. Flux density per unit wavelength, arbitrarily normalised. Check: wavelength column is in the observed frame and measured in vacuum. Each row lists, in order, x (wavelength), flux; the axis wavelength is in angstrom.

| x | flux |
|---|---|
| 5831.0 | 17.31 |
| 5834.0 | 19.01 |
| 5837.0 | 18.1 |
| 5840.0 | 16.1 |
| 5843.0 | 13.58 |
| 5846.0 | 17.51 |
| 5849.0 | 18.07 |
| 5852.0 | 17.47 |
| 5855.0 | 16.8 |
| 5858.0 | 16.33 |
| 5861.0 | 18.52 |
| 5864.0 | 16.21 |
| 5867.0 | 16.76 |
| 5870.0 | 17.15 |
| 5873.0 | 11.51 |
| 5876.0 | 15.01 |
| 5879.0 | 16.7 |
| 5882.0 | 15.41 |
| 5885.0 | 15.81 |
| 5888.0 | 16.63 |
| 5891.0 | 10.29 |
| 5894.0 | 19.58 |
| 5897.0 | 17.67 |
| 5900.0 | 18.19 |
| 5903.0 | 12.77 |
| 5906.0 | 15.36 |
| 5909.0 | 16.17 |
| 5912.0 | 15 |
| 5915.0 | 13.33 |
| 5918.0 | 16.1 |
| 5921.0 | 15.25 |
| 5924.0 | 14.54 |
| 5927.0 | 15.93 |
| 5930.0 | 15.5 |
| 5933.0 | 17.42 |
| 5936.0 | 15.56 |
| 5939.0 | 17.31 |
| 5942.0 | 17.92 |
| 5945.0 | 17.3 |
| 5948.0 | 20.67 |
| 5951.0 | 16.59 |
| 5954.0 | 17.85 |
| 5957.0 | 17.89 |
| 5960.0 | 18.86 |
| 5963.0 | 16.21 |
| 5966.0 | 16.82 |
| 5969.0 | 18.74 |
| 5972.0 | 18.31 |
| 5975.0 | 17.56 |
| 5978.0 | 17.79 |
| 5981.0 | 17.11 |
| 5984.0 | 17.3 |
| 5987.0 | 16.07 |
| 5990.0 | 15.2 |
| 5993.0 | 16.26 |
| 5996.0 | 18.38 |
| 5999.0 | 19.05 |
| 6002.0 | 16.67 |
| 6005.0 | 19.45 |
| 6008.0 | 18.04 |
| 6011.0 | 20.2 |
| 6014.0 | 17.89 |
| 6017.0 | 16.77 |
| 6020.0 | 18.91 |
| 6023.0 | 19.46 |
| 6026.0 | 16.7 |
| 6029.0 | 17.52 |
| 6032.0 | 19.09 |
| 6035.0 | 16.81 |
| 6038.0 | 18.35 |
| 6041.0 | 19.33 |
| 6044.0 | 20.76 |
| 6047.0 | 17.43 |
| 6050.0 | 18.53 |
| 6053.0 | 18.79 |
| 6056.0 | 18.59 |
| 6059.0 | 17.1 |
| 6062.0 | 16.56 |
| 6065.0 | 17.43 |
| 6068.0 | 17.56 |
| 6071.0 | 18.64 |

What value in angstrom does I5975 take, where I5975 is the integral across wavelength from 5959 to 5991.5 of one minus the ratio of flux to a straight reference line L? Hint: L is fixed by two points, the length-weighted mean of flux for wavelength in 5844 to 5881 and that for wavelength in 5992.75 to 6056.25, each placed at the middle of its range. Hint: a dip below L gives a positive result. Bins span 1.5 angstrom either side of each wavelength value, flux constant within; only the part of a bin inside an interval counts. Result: 1.0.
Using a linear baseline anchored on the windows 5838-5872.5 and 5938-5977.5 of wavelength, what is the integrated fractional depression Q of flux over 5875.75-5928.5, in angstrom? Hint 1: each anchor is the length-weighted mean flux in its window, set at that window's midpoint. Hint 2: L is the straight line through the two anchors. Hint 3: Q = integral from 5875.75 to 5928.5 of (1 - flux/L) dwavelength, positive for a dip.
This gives 5.0 angstrom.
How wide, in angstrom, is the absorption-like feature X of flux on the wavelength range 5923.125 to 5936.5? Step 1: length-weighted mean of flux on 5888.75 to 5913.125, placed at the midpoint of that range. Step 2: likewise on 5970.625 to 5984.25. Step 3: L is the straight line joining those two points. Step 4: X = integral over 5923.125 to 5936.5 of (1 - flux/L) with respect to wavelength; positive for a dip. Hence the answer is 0.4 angstrom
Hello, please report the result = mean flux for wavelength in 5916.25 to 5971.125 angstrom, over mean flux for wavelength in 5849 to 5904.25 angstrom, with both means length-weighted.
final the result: 1.1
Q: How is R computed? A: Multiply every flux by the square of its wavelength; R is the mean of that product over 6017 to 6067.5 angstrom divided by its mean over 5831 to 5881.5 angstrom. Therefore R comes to 1.2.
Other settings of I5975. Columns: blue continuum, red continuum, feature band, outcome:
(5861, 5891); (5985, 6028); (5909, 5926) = 1.33 angstrom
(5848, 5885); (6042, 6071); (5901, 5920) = 2.07 angstrom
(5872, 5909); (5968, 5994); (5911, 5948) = 0.18 angstrom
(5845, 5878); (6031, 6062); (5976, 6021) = 0.57 angstrom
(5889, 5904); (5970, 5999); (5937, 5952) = -1.20 angstrom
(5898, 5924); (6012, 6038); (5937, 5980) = -3.72 angstrom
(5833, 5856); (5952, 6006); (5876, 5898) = 1.64 angstrom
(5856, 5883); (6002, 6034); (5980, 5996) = 1.15 angstrom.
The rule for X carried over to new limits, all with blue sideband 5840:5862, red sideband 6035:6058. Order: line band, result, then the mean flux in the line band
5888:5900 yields 0.7 angstrom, 16.2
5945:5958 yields -0.3 angstrom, 18.2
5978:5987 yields 0.5 angstrom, 17.1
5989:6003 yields 0.8 angstrom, 17.2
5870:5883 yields 1.6 angstrom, 14.9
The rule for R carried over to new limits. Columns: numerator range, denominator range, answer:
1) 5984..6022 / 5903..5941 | 1.17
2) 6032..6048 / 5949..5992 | 1.10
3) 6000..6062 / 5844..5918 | 1.20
